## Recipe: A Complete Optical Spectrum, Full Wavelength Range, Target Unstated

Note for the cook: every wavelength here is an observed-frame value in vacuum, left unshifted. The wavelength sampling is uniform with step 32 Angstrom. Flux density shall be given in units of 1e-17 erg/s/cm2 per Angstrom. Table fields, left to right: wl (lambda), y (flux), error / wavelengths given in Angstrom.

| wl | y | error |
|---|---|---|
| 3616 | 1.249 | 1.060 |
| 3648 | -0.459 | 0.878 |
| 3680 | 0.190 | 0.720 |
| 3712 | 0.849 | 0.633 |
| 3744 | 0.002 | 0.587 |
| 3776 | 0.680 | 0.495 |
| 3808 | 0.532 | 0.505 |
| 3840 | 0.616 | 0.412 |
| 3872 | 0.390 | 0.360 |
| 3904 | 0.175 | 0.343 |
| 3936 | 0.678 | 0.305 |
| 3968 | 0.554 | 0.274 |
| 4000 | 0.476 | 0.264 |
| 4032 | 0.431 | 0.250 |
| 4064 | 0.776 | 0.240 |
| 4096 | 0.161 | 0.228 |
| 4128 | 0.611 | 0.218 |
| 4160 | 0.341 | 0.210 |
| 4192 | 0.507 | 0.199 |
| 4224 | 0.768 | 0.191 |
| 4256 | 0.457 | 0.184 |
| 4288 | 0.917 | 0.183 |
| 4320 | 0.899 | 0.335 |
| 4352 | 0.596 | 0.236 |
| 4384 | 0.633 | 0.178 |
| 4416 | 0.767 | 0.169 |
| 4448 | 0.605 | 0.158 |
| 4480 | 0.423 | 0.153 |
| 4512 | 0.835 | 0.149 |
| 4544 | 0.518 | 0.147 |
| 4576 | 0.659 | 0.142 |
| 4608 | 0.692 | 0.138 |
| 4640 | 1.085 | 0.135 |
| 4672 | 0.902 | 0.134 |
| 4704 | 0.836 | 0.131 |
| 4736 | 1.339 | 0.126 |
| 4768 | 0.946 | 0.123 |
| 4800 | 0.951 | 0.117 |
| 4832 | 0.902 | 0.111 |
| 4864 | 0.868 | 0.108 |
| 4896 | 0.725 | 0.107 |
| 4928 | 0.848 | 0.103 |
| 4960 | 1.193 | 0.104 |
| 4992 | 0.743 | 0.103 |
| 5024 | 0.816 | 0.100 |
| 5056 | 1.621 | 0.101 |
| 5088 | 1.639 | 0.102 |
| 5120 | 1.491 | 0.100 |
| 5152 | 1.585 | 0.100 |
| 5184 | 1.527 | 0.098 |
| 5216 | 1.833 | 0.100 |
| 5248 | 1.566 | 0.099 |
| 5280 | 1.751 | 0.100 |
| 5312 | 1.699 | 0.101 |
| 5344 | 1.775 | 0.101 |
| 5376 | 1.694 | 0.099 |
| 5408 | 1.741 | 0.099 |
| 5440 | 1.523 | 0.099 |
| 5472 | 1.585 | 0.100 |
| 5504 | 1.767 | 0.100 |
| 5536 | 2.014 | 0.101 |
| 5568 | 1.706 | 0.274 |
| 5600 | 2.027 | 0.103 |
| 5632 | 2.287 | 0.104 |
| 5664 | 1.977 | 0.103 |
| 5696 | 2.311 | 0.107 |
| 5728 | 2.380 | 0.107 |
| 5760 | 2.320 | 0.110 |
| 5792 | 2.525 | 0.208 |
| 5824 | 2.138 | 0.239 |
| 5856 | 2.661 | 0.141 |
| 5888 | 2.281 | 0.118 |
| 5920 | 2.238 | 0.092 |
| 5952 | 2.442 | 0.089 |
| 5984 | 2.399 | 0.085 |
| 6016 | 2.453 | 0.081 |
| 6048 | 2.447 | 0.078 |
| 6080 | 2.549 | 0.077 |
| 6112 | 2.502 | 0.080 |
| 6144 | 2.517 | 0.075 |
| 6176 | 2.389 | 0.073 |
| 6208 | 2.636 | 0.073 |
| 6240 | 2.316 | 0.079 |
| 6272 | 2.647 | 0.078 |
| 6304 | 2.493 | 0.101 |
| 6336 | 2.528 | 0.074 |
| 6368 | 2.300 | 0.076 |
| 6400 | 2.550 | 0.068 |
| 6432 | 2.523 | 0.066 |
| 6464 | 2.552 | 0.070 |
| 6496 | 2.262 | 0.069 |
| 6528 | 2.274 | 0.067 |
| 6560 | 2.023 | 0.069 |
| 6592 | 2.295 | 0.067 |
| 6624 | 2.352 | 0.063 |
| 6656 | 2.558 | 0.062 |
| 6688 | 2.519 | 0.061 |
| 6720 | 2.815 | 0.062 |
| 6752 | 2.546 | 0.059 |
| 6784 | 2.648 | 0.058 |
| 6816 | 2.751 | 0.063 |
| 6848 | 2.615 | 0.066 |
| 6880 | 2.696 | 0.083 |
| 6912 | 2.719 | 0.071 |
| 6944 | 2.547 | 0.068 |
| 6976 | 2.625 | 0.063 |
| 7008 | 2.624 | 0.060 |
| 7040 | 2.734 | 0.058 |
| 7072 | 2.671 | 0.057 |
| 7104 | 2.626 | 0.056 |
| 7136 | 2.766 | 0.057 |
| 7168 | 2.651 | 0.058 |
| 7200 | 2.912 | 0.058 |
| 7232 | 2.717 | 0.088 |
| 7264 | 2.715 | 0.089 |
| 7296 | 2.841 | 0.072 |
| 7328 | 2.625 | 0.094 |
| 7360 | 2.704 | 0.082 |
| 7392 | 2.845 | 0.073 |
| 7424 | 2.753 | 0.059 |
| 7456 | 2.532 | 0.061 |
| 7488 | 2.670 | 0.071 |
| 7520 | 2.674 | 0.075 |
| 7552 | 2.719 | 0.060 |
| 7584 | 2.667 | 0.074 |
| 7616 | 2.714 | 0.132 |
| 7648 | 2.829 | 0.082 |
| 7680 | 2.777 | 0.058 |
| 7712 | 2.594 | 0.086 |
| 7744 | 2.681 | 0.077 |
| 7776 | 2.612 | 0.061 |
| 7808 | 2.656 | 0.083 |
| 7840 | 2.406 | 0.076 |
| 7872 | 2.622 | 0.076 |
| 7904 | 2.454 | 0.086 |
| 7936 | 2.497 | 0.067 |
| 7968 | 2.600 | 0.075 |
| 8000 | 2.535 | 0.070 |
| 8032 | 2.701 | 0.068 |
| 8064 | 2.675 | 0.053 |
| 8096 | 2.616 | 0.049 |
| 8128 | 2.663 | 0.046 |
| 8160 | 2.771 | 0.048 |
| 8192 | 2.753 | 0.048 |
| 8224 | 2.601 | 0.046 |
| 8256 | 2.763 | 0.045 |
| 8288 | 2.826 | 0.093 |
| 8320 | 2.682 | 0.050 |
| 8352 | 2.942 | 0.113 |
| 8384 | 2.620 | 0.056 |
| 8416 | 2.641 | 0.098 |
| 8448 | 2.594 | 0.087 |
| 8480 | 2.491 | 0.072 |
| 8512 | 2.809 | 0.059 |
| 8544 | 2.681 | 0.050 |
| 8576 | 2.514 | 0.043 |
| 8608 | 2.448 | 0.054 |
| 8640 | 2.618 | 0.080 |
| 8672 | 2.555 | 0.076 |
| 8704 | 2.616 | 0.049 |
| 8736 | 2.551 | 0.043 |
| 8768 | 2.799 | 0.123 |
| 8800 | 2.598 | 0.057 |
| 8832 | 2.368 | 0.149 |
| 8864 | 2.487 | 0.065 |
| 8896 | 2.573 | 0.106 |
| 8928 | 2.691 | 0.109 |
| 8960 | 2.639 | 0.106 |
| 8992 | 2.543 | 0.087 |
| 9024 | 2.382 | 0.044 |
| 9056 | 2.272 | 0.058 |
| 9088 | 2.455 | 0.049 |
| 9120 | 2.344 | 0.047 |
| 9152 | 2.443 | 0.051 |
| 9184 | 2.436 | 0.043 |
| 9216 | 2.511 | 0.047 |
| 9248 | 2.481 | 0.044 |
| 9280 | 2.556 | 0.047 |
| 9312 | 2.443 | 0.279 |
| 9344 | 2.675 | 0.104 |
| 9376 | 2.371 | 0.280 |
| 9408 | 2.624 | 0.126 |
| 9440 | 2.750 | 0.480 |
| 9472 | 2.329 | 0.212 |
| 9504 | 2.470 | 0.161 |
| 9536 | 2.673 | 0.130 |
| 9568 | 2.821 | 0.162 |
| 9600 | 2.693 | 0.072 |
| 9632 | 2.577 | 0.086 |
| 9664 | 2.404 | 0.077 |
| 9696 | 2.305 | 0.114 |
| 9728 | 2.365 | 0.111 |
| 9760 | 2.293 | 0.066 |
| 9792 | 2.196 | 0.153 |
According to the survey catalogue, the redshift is 0.27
